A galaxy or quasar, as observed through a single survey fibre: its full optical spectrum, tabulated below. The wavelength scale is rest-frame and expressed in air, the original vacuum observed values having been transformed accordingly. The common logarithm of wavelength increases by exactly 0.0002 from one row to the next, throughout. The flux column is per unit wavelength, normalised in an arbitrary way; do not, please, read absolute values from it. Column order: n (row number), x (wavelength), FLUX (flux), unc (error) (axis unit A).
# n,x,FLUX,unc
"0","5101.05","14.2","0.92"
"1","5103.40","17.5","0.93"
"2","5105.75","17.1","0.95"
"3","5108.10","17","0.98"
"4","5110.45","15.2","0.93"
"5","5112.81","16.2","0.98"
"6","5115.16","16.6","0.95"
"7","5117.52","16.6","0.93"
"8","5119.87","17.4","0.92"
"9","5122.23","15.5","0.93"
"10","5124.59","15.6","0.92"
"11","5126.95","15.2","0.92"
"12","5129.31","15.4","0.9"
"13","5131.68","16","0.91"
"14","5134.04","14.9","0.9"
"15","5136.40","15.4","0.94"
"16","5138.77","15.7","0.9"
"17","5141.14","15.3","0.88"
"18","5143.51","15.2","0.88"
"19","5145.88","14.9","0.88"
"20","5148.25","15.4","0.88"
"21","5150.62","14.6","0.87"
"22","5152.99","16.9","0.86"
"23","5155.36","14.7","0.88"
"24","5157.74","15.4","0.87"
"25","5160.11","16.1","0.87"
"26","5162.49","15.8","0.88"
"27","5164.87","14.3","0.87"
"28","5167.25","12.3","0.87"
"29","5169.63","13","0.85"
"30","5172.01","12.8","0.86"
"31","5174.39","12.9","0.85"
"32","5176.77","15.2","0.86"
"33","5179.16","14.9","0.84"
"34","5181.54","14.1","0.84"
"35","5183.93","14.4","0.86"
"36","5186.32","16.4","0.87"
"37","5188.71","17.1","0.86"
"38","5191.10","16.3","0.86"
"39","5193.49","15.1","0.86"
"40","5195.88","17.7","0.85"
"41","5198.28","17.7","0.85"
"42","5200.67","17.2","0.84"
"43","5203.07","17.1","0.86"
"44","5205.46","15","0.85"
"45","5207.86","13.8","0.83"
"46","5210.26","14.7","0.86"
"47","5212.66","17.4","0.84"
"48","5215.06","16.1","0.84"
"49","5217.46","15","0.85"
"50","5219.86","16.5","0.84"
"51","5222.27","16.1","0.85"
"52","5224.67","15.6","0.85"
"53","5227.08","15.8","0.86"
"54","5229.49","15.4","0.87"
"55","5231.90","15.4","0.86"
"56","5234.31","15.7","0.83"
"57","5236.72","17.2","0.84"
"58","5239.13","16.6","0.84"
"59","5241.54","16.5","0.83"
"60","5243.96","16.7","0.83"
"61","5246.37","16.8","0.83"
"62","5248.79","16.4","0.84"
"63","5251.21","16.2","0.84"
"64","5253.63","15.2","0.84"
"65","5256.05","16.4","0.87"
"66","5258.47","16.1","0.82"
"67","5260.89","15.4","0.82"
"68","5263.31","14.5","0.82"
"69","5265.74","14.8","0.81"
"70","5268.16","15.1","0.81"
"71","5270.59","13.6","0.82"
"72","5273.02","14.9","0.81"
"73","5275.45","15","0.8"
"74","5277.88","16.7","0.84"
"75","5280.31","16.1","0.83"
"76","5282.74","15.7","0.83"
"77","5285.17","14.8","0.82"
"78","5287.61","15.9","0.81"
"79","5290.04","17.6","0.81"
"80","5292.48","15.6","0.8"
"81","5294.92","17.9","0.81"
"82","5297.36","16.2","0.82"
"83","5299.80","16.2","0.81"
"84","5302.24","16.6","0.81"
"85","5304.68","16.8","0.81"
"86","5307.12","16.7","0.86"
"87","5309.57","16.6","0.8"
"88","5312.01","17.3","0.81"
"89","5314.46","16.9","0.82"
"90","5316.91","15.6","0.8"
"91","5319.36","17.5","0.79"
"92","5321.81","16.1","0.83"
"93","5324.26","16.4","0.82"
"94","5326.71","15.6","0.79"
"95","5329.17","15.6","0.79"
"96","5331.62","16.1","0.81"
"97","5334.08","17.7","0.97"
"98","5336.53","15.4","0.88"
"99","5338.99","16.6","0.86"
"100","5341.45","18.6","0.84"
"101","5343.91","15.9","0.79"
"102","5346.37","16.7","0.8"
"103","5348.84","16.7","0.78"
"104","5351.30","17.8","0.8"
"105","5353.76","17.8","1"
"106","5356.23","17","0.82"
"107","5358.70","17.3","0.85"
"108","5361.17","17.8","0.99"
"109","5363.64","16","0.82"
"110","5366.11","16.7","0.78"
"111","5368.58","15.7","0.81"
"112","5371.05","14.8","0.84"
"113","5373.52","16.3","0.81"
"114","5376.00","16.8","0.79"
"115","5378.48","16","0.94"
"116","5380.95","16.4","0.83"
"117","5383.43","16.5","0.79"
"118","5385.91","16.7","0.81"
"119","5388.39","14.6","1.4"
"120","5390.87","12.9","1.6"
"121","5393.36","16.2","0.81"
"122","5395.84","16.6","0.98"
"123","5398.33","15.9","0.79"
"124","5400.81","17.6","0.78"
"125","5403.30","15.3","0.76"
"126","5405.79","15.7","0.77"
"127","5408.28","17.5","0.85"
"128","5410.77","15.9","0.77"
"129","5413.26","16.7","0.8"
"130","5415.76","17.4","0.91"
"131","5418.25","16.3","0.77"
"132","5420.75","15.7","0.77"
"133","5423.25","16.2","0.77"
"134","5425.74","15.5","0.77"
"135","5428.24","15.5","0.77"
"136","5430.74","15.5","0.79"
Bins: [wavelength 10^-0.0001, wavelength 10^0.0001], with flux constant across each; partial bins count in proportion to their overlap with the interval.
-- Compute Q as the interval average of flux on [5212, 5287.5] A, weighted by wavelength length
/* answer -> 15.8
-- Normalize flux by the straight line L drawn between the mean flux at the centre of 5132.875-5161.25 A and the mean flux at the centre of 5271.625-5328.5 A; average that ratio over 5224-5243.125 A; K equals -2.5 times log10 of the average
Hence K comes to -0.01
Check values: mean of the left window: 15.4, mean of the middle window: 16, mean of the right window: 16.3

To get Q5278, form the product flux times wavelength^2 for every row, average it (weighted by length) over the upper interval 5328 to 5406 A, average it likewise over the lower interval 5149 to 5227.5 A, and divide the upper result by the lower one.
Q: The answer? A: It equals 1.14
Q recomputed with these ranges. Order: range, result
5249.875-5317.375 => 15.9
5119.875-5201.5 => 15.3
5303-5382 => 16.6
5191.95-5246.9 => 16.1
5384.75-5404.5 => 15.7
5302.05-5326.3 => 16.6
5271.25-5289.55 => 15.6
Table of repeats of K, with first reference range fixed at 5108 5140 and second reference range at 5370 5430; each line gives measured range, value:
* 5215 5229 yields 0.01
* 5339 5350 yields -0.06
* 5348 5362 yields -0.09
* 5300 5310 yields -0.04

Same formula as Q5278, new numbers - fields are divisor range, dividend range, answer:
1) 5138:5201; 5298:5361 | 1.17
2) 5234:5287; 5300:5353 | 1.08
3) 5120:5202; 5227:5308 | 1.09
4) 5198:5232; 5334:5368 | 1.12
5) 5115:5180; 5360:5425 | 1.17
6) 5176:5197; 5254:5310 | 1.05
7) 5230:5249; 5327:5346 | 1.05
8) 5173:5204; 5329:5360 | 1.13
